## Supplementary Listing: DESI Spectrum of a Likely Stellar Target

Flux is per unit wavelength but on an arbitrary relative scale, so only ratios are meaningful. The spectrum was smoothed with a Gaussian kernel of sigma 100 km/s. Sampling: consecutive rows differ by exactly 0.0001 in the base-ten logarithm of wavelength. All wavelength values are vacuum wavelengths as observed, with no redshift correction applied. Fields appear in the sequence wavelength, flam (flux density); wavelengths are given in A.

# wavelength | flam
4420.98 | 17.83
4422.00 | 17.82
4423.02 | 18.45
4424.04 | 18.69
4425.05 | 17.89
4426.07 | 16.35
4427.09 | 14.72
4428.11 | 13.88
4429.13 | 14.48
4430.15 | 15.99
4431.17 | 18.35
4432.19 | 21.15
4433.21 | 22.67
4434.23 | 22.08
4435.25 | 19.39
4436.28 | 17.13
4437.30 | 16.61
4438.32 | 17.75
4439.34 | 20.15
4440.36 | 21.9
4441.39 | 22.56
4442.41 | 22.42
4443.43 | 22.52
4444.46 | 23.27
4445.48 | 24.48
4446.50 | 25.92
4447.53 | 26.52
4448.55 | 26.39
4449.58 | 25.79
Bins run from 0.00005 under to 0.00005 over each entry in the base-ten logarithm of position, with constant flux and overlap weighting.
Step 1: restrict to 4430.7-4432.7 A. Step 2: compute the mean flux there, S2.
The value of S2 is 19.8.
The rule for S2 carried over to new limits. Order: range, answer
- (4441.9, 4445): 22.8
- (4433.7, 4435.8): 20.6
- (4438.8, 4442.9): 21.7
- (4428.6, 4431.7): 16.3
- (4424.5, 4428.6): 15.8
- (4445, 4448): 25.6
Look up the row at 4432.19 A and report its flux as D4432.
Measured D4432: 21.15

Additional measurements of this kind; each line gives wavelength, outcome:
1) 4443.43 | 22.52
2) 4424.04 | 18.69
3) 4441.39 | 22.56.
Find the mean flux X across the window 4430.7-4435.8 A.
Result 20.7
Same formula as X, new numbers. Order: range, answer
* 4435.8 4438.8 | 17.2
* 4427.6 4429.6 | 14.2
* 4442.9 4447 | 24.1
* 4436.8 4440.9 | 19.1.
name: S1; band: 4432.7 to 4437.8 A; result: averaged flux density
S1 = 19.6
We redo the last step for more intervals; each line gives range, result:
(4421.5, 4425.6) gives 18.2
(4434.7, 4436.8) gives 18.3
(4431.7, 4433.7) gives 21.9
